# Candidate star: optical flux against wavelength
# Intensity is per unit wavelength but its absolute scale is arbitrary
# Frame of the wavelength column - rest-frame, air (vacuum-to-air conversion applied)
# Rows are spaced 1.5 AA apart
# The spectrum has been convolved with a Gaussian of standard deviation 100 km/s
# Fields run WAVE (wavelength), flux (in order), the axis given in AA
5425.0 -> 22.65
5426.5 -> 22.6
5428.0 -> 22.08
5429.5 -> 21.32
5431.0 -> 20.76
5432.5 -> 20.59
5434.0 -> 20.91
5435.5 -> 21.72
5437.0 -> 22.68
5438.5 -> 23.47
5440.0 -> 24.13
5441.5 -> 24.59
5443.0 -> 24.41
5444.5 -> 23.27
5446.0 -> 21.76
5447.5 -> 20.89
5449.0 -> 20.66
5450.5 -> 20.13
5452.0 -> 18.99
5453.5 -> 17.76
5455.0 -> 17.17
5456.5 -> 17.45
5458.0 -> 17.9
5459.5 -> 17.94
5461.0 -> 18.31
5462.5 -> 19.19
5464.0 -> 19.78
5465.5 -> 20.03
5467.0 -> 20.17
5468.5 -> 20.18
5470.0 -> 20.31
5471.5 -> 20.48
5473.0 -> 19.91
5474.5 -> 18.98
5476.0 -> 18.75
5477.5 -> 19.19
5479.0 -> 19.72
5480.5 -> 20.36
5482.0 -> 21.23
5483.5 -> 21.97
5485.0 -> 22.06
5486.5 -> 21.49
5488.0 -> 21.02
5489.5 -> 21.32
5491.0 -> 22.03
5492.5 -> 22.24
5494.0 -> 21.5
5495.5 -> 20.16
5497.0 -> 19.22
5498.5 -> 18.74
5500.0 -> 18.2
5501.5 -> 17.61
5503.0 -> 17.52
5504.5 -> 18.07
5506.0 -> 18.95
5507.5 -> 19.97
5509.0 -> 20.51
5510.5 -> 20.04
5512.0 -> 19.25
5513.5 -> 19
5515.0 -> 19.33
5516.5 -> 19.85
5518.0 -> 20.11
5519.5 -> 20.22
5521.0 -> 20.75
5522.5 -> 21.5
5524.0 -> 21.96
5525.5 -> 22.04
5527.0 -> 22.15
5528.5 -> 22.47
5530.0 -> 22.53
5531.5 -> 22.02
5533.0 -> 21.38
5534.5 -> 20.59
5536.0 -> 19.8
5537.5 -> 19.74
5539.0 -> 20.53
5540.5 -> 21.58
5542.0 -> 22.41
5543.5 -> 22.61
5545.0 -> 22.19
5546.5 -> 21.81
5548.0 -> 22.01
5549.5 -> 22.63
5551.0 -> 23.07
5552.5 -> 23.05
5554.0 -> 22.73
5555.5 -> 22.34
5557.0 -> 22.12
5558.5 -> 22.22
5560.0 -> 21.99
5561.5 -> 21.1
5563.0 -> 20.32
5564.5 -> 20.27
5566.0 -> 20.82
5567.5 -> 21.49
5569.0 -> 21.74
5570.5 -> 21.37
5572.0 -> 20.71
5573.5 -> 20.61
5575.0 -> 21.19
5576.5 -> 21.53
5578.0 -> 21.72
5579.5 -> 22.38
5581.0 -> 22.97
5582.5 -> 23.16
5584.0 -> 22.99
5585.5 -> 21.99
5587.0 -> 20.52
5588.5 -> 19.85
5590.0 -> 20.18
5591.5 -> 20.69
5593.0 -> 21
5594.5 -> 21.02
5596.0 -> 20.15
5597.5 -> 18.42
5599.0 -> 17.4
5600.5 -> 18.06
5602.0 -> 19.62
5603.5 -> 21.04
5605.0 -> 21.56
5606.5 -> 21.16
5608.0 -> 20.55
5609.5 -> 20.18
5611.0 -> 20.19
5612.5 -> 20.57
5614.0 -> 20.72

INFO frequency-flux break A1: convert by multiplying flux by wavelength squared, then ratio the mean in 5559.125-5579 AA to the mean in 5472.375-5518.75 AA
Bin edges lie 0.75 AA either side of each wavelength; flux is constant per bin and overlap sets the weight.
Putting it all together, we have 1.1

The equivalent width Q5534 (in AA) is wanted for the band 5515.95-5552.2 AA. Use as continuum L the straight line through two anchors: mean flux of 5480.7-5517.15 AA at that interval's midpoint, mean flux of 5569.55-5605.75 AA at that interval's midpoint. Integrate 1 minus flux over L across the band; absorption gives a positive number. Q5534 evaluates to -2.1 AA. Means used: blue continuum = 20.1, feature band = 21.5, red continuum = 20.8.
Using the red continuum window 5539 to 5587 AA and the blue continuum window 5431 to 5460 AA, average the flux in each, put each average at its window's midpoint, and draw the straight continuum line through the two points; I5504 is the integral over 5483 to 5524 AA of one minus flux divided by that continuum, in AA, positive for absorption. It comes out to 2.4 AA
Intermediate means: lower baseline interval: 20.9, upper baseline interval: 21.9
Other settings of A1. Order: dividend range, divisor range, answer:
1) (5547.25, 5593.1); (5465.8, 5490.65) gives 1.09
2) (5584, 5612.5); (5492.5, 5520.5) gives 1.08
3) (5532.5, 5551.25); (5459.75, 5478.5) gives 1.13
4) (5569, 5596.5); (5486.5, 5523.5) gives 1.10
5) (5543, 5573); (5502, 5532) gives 1.09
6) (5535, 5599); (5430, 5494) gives 1.08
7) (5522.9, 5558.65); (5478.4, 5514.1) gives 1.11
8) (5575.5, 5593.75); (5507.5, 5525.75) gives 1.09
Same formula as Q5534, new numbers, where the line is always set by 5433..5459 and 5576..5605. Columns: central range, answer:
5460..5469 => 0.62 AA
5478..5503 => 0.59 AA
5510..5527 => 0.37 AA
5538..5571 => -1.55 AA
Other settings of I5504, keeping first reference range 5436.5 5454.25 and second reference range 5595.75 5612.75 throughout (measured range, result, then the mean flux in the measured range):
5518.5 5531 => -0.48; 21.7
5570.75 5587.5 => -1.33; 21.8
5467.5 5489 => 1.06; 20.4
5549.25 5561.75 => -1.16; 22.4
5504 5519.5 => 1.09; 19.6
